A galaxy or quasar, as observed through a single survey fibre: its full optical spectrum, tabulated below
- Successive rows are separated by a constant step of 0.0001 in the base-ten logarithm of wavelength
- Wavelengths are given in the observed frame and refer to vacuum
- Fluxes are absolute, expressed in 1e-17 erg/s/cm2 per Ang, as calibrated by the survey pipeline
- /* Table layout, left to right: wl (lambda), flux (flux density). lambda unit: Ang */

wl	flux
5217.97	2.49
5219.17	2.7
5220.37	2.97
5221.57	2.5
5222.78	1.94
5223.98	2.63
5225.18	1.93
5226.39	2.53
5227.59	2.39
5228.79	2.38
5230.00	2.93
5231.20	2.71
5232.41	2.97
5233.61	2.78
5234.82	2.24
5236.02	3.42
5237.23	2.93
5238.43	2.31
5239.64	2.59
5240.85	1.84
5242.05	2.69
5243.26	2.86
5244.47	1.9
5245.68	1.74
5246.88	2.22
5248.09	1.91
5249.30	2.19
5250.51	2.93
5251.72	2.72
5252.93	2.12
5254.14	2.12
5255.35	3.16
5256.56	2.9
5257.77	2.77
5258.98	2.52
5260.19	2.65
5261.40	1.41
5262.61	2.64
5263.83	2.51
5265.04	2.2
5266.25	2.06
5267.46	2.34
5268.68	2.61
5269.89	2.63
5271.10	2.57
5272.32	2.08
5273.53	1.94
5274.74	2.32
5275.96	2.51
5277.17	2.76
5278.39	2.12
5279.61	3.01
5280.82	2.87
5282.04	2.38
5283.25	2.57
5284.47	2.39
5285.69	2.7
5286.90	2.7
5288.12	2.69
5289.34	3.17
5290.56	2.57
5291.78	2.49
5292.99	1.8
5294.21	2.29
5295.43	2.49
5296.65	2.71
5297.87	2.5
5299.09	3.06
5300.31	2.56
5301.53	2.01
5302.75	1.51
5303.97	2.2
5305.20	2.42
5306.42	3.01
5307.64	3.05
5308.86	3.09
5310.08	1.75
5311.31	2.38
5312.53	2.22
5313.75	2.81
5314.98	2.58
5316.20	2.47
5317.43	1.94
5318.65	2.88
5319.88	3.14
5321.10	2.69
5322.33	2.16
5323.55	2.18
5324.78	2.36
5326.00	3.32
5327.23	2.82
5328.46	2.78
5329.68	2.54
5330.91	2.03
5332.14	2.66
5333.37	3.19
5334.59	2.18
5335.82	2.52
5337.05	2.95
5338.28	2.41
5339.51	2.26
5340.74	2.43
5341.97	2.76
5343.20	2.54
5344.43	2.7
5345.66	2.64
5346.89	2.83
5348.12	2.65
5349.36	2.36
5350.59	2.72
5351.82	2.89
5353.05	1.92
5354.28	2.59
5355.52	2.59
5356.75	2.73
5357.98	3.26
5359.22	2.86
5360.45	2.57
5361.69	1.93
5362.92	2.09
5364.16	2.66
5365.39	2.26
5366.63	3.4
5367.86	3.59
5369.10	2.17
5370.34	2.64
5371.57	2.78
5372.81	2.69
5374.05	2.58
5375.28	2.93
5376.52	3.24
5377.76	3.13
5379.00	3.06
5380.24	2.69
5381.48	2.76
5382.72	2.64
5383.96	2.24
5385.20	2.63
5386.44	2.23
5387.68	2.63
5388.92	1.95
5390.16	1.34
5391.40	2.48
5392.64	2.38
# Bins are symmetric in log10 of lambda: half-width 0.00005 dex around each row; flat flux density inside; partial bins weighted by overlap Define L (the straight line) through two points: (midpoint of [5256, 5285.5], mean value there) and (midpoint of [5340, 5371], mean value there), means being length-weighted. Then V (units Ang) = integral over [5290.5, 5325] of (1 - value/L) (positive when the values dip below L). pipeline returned 1.0 Ang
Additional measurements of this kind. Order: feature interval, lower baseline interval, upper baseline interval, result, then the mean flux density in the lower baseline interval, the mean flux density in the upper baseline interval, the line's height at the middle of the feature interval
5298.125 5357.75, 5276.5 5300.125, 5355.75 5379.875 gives 2.7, 2.59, 2.76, 2.68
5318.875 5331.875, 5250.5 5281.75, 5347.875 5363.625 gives -0.5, 2.47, 2.55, 2.52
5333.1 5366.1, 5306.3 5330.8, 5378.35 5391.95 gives -0.8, 2.59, 2.42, 2.51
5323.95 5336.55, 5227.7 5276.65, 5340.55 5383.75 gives -0.1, 2.46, 2.69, 2.62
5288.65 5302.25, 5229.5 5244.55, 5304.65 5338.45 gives 0.5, 2.65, 2.59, 2.61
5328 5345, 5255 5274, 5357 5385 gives 0.4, 2.43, 2.73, 2.64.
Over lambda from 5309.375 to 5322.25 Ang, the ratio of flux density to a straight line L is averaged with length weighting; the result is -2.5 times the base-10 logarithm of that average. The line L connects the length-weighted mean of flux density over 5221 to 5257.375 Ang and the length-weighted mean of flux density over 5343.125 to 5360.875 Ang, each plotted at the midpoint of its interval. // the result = 0.06 mag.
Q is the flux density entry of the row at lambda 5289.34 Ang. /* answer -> 3.17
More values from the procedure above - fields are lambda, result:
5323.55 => 2.18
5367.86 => 3.59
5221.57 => 2.5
